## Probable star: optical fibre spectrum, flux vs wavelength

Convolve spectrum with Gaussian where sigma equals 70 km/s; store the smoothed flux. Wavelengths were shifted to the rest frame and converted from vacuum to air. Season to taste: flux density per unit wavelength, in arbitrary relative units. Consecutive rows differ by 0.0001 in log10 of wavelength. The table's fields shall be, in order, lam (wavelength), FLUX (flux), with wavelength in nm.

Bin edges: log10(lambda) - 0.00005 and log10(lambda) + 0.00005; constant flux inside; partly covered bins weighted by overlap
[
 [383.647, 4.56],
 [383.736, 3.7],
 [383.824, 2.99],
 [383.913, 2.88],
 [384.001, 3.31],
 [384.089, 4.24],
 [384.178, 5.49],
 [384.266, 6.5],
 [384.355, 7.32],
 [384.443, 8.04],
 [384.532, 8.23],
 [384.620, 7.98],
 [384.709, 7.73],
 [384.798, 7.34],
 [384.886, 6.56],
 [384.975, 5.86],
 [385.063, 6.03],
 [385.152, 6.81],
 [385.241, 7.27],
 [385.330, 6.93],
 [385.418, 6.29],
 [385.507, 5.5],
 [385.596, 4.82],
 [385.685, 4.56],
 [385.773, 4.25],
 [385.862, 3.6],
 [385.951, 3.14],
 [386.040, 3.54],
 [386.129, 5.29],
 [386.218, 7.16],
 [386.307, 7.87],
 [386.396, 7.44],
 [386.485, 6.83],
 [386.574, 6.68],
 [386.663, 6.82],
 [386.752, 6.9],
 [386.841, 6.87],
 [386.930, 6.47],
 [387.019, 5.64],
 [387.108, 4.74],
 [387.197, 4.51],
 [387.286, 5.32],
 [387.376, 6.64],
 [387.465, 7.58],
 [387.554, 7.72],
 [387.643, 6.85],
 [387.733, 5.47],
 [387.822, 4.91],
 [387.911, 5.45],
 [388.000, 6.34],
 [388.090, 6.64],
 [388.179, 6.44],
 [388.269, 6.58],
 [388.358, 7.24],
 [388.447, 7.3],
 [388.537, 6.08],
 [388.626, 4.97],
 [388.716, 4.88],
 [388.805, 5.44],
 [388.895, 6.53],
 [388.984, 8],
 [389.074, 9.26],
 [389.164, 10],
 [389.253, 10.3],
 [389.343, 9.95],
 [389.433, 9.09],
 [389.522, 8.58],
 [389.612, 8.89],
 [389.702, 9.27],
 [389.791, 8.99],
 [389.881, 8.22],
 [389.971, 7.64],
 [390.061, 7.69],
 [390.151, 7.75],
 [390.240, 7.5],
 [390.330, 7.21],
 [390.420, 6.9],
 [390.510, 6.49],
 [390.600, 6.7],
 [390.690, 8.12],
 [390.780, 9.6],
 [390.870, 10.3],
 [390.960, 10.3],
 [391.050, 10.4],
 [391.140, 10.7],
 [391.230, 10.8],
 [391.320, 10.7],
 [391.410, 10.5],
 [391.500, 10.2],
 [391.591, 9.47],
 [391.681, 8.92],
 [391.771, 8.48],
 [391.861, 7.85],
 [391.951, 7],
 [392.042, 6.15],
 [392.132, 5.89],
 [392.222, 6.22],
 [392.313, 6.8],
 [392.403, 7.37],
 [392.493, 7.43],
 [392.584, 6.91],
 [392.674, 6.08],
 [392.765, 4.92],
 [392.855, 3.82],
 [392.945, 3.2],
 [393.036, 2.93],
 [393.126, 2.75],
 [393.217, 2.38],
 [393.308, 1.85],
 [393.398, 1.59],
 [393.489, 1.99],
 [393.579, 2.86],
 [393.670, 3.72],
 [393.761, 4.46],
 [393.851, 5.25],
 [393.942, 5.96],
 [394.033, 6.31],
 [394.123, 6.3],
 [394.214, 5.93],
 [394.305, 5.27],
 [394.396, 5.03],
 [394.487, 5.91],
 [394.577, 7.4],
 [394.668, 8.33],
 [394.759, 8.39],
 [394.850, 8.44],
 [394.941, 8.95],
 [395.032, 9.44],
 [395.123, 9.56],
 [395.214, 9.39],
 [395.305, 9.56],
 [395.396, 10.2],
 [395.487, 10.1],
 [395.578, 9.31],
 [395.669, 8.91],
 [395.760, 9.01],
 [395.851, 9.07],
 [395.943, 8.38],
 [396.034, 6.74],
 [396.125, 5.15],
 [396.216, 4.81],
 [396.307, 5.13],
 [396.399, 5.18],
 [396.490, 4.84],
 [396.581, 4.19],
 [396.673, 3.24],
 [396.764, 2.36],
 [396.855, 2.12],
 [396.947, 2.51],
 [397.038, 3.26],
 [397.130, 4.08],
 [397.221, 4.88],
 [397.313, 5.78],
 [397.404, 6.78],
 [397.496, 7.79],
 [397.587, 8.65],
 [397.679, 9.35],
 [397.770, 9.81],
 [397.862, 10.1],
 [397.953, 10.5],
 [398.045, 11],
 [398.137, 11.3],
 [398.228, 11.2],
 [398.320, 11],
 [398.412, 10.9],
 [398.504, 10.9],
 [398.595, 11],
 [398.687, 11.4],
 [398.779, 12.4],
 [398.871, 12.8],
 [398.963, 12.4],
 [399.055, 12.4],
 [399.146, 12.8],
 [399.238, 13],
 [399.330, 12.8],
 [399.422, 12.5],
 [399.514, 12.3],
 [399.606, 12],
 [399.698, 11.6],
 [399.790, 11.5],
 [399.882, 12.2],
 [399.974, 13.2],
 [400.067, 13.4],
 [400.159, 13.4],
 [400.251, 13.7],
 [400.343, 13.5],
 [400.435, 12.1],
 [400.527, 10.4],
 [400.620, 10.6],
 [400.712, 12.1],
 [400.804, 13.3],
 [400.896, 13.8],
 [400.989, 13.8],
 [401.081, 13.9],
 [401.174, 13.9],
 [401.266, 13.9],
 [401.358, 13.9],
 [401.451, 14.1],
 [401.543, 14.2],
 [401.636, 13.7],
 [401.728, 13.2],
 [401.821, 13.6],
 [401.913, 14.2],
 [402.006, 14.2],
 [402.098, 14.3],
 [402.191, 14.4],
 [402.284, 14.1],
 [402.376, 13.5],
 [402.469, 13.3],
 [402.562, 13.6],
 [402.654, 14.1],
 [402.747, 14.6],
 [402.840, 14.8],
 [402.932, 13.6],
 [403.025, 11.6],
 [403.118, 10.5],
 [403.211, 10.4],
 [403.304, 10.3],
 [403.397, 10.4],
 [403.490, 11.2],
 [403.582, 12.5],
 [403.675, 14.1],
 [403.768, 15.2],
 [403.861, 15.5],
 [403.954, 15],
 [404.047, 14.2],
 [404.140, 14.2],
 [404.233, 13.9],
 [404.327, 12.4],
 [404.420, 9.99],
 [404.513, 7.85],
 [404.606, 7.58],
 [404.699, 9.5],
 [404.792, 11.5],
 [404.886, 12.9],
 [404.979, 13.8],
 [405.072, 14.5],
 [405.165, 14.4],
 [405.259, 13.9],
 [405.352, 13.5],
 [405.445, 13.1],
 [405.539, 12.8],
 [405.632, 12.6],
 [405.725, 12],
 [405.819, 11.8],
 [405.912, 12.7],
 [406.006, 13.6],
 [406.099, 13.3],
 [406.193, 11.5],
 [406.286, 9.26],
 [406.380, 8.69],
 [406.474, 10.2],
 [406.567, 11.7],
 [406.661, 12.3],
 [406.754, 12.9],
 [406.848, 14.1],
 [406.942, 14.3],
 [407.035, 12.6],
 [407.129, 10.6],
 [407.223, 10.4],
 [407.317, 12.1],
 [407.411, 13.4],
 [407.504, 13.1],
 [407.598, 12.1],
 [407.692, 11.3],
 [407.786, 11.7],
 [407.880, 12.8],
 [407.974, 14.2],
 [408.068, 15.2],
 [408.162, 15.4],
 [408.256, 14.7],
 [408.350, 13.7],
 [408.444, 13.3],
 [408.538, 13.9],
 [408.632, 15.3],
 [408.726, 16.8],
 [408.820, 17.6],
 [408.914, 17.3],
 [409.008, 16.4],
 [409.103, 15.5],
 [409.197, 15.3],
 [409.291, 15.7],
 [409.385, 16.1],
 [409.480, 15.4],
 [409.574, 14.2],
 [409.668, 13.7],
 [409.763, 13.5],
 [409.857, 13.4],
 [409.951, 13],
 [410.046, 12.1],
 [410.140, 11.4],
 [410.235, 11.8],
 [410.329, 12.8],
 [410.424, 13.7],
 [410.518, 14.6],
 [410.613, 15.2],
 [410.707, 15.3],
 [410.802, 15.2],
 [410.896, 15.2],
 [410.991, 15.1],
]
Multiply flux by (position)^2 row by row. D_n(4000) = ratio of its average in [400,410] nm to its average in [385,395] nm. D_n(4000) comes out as 2.1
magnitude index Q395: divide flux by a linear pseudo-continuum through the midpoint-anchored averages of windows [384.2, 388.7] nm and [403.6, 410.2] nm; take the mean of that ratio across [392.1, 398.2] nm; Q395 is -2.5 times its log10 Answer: 0.41 mag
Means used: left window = 6.25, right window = 13.2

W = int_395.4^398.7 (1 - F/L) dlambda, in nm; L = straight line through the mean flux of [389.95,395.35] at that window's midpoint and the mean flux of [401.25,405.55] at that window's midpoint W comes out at 0.68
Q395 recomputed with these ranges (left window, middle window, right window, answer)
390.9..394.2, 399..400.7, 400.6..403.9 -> -0.08 mag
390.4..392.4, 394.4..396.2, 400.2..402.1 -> 0.24 mag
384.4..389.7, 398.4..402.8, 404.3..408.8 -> -0.20 mag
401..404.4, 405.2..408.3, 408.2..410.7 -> 0.12 mag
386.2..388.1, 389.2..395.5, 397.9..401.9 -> 0.20 mag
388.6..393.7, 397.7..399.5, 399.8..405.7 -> -0.06 mag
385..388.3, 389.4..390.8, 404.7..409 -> -0.12 mag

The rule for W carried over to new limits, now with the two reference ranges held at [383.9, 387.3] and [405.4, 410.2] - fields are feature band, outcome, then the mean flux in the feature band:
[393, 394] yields 0.62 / 3.29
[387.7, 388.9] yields 0.15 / 6.01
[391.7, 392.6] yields 0.12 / 7.07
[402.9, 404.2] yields -0.09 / 12.8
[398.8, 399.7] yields -0.17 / 12.5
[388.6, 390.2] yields -0.19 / 8.12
